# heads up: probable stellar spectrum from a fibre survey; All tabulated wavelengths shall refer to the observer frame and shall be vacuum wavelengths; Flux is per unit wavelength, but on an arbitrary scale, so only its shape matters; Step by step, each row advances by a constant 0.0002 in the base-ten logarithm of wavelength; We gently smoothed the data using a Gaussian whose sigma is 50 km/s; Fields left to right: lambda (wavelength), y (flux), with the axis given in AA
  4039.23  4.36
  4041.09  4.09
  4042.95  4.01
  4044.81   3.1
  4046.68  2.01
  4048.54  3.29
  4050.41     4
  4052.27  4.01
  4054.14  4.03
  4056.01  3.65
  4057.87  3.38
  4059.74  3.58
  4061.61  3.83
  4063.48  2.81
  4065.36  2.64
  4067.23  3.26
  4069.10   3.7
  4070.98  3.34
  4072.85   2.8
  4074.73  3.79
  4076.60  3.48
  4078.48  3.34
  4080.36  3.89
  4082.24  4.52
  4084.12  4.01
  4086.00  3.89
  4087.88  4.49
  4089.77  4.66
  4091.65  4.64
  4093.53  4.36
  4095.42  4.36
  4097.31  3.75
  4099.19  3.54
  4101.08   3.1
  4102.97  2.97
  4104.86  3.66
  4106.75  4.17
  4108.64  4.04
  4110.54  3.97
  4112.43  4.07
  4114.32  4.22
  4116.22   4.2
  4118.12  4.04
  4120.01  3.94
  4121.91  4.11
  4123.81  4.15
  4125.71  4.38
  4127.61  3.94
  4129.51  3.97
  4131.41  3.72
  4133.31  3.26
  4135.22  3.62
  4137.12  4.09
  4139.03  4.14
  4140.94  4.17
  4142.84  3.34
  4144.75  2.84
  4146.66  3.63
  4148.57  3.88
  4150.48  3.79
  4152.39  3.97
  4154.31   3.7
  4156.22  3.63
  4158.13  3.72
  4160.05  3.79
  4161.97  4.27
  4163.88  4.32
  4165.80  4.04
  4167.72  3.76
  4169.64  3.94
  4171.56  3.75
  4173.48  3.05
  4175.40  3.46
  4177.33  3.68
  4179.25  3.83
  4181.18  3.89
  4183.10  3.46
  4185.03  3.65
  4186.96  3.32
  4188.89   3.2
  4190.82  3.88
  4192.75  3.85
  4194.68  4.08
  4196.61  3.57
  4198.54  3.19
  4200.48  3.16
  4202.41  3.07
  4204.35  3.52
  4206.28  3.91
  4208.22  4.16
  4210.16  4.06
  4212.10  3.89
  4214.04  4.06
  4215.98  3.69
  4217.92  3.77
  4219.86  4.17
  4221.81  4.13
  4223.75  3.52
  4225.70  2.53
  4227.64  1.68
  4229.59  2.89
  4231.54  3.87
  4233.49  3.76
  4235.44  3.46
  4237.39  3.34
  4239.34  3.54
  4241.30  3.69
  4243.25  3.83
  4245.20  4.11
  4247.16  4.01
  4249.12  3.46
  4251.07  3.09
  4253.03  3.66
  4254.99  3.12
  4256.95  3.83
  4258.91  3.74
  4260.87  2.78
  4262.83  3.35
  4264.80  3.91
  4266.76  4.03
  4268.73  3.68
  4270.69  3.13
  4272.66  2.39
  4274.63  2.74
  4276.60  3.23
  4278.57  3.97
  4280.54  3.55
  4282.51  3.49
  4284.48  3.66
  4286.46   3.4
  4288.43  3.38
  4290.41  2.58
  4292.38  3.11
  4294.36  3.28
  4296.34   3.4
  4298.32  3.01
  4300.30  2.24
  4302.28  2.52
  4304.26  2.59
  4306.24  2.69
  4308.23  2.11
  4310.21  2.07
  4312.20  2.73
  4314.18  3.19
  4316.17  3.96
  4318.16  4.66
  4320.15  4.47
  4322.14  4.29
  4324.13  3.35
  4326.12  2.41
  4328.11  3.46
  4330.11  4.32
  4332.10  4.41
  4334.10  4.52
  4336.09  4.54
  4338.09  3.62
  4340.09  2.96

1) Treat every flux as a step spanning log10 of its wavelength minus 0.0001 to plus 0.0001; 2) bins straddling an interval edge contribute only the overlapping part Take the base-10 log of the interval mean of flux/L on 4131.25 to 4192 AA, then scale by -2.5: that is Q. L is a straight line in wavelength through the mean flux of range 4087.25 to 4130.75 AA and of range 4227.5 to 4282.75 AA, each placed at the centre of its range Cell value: 0.03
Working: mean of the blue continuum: 4.03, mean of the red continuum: 3.45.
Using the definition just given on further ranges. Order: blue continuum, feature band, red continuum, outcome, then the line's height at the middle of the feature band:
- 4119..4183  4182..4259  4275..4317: -0.04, 3.44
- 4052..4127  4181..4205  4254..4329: 0.00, 3.53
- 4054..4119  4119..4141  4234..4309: -0.08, 3.66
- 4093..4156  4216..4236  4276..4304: 0.02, 3.44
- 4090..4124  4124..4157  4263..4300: 0.02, 3.84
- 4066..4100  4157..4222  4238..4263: -0.02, 3.67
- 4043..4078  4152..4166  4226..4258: -0.15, 3.42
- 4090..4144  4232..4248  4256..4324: -0.08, 3.46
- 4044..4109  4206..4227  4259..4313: -0.15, 3.28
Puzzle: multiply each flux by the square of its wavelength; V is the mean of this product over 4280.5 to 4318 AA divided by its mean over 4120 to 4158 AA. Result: 0.86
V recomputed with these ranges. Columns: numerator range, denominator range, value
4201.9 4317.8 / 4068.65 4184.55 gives 0.93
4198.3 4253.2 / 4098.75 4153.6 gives 0.98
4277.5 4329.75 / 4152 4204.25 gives 0.93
